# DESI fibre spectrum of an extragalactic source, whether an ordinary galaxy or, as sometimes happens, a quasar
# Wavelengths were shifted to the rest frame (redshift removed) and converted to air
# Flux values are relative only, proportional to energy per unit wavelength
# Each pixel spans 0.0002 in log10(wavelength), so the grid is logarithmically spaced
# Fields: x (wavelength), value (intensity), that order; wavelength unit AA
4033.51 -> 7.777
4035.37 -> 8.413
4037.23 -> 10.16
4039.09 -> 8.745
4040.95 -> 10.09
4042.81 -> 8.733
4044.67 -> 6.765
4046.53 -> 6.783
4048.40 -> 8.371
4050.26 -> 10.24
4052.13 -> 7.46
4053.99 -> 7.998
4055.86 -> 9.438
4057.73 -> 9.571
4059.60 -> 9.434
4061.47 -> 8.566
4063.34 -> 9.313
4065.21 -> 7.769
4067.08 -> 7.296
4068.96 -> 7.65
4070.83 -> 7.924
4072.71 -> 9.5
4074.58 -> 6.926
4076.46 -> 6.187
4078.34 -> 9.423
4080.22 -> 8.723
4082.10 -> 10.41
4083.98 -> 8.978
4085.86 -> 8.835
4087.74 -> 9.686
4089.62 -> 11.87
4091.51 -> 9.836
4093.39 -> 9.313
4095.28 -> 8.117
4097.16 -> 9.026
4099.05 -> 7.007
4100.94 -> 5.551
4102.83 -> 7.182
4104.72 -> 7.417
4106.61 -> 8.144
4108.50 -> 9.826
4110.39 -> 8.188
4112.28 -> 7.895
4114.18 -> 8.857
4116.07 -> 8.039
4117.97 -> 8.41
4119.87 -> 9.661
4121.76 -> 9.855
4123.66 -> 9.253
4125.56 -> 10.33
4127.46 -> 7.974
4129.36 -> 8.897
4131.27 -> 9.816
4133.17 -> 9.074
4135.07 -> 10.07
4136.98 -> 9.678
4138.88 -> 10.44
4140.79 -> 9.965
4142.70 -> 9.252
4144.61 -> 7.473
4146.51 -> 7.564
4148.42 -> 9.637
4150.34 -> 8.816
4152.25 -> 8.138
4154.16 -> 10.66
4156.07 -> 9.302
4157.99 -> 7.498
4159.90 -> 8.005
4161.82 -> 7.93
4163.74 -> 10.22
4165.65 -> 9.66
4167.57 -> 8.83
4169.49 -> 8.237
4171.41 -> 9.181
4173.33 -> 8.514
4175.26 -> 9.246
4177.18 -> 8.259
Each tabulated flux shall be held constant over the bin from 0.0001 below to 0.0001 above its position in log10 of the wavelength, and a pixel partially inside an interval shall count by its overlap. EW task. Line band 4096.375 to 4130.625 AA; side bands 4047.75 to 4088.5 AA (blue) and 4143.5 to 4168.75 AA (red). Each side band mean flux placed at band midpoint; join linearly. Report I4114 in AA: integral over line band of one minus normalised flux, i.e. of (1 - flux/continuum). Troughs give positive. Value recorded 1.02 AA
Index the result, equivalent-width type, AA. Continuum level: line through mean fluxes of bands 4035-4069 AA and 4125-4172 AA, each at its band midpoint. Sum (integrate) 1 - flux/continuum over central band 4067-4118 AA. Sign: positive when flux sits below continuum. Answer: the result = 1.9 AA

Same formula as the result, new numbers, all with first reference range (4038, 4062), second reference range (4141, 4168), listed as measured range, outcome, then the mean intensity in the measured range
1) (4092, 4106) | 1.6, 7.74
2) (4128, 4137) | -0.7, 9.41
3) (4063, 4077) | 1.4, 7.8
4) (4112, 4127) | -0.5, 9.05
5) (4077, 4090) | -1.2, 9.5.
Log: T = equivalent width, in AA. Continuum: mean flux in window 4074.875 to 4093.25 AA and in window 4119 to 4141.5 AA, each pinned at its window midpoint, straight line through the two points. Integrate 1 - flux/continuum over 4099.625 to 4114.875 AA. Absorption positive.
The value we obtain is 2.5 AA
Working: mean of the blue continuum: 9.24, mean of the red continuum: 9.58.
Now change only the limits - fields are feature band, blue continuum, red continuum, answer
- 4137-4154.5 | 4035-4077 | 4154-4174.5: -0.6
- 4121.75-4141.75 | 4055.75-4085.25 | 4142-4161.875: -2.3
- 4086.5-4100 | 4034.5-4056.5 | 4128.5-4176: -0.7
